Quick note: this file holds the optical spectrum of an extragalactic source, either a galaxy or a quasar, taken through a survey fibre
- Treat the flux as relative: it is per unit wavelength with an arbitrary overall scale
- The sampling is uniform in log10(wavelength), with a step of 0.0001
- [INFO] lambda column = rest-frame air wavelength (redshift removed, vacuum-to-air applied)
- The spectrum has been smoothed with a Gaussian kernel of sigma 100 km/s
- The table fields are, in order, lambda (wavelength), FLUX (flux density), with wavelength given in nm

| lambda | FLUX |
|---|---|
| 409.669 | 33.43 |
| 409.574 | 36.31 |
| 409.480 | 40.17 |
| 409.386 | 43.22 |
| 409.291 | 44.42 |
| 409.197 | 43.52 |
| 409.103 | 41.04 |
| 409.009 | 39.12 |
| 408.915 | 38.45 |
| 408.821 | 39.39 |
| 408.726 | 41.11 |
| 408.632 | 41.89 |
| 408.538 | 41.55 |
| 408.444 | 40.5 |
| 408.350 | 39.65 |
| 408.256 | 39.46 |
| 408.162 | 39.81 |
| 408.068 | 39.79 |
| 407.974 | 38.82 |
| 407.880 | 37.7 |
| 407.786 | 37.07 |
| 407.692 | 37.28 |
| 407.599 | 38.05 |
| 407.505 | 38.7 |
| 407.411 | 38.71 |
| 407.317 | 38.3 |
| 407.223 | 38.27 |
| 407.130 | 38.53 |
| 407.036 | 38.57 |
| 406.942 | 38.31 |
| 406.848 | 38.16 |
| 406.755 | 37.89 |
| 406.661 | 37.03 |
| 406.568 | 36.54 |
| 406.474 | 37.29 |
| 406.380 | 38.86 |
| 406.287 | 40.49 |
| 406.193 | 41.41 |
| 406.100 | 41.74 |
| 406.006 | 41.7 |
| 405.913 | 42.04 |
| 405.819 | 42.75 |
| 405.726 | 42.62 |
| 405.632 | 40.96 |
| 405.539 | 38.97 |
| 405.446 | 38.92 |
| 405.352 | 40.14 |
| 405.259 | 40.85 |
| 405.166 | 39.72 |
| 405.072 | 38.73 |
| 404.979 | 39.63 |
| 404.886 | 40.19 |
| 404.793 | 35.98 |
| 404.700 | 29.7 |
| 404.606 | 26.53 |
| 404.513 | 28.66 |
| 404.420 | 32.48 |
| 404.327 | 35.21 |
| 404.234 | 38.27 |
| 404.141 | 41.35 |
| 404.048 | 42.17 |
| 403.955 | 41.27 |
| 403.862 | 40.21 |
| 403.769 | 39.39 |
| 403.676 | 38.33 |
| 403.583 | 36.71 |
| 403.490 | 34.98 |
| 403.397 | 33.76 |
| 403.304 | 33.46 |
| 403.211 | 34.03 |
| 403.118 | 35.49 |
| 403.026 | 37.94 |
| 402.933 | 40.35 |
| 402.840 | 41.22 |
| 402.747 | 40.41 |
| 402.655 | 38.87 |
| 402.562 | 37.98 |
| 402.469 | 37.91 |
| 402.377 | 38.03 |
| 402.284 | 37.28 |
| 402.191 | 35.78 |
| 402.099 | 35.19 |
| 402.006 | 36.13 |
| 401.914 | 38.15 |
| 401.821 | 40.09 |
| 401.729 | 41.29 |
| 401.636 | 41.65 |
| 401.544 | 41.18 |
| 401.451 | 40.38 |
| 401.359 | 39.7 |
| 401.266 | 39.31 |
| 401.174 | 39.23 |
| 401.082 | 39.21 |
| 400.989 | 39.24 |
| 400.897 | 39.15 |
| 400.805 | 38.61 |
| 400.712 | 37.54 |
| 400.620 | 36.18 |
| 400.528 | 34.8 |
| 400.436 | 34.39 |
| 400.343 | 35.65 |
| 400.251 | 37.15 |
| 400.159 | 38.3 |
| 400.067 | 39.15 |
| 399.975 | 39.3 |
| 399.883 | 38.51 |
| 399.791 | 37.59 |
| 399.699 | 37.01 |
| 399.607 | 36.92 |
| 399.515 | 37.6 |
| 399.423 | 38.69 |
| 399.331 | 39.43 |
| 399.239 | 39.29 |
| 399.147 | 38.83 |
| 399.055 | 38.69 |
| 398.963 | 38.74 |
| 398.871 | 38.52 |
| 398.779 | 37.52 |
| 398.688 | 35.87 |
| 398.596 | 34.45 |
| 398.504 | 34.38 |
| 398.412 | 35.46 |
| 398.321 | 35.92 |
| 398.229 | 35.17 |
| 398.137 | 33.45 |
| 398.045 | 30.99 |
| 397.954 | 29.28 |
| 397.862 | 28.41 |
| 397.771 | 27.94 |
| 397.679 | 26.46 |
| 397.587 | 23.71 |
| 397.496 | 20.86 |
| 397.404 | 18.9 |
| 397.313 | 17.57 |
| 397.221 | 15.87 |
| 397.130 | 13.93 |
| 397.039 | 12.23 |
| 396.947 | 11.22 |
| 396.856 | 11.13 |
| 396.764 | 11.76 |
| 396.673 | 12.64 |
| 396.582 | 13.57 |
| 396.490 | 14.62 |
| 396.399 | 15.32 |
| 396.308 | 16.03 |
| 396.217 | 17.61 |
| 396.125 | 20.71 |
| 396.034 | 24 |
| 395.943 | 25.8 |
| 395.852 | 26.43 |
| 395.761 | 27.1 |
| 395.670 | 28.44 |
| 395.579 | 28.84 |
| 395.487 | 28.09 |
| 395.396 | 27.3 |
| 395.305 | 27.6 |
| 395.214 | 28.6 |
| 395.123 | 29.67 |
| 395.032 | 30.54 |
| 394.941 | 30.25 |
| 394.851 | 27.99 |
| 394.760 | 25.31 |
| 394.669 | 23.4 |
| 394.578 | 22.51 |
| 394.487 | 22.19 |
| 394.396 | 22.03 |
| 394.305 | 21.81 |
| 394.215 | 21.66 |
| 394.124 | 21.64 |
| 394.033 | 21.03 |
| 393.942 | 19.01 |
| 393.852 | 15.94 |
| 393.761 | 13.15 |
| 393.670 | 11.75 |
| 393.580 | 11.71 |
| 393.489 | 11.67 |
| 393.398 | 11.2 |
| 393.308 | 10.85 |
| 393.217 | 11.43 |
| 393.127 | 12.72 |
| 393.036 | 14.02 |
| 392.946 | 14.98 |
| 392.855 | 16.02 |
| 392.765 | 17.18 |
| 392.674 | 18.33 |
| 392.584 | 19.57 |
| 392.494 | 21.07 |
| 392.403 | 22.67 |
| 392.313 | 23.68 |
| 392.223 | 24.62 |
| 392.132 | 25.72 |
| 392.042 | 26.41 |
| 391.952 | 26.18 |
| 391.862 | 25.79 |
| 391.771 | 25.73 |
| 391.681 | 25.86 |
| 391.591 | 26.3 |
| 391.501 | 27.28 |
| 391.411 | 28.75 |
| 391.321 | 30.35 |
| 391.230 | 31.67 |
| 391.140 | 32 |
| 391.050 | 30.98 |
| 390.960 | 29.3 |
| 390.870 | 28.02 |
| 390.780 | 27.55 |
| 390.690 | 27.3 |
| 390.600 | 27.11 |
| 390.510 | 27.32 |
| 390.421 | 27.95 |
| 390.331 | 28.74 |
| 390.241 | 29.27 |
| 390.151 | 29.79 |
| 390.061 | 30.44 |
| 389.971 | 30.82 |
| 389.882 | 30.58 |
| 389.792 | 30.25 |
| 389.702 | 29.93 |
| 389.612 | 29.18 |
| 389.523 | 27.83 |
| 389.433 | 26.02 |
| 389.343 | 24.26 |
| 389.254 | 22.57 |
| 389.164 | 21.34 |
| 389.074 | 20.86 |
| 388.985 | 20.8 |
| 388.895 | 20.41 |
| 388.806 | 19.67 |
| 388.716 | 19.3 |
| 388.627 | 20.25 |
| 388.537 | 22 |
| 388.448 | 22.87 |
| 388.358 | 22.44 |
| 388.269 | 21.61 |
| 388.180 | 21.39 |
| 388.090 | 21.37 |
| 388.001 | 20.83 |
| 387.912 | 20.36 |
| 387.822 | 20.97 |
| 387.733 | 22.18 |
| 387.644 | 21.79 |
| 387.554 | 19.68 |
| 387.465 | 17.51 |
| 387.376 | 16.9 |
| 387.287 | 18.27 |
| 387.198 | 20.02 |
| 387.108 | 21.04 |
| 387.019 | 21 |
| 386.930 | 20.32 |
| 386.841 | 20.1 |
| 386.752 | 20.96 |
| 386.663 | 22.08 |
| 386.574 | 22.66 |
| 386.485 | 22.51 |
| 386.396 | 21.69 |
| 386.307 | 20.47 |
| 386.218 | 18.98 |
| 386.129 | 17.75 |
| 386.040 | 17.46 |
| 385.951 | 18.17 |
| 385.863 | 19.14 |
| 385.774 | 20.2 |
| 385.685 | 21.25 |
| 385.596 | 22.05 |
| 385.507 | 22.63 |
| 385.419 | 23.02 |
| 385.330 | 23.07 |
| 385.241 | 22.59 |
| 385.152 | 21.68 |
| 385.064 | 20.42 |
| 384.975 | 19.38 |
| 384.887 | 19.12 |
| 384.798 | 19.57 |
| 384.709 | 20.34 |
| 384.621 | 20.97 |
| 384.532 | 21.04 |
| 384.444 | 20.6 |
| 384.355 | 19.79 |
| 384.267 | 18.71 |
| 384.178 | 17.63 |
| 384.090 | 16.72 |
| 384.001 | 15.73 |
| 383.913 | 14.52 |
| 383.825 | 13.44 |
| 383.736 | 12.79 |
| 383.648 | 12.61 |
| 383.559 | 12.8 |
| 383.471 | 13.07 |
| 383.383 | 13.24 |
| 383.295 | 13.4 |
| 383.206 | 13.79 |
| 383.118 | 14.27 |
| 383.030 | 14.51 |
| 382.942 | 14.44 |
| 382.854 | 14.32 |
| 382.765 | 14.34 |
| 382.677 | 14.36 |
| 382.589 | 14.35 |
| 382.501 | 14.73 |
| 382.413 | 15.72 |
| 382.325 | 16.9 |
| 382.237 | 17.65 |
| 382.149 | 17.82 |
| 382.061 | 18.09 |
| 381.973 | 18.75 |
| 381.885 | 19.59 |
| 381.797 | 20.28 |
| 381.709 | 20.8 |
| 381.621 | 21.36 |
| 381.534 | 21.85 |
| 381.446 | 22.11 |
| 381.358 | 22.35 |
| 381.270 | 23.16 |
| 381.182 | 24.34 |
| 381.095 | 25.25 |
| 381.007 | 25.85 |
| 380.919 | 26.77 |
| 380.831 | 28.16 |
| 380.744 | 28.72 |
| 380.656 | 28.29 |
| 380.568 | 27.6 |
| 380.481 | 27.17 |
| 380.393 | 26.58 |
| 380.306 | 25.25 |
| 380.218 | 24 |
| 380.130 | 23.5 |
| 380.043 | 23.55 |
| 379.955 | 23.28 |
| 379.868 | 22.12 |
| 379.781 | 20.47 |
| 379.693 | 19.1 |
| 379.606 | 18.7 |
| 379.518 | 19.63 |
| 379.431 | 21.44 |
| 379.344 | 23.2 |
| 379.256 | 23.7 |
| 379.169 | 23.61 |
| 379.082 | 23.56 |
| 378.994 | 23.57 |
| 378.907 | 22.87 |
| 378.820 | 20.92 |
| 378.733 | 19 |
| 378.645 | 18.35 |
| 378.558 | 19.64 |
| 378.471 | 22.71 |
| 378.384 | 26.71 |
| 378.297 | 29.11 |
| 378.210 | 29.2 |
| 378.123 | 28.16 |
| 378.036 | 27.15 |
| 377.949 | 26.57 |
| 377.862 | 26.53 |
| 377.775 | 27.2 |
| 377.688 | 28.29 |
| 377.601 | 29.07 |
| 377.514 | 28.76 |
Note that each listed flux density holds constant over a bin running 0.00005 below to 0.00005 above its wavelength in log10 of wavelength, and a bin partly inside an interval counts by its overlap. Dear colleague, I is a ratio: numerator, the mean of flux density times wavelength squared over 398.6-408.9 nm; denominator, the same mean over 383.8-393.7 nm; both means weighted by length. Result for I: 1.88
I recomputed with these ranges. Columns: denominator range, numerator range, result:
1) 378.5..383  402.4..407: 2.02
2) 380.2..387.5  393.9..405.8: 1.79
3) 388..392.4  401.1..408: 1.58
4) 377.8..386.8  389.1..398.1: 1.18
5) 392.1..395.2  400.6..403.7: 2.02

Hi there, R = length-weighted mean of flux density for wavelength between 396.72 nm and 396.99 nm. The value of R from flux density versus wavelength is 11.4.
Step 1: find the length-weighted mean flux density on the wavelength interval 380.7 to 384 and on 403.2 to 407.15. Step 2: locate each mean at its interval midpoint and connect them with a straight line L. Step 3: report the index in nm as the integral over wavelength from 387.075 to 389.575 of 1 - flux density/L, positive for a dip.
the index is 0.22 nm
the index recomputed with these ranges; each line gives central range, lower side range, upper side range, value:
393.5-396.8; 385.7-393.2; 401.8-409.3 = 0.79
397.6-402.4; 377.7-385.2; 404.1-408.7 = -0.40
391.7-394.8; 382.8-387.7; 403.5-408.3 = 0.82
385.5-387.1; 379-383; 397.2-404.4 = 0.31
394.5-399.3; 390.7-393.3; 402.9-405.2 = 0.50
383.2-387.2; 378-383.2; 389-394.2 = 0.61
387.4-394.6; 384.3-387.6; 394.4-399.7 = 0.14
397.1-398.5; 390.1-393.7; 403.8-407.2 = 0.15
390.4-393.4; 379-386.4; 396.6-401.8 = 0.37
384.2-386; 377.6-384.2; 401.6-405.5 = 0.25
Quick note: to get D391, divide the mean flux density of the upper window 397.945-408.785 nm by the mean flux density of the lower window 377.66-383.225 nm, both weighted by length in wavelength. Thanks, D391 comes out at 1.7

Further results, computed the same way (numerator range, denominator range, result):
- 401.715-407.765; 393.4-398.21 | 1.77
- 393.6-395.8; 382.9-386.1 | 1.33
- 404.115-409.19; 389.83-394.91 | 1.68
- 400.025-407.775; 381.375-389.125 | 2.01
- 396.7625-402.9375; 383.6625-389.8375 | 1.64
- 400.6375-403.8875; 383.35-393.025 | 1.72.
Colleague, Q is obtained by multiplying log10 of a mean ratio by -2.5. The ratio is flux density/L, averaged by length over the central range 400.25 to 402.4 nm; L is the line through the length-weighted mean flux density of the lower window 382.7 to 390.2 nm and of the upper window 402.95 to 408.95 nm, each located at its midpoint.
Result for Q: -0.12 mag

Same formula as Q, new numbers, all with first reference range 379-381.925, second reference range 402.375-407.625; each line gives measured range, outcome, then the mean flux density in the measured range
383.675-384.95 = 0.40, 17.9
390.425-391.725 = 0.05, 28.6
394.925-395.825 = 0.14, 28.5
